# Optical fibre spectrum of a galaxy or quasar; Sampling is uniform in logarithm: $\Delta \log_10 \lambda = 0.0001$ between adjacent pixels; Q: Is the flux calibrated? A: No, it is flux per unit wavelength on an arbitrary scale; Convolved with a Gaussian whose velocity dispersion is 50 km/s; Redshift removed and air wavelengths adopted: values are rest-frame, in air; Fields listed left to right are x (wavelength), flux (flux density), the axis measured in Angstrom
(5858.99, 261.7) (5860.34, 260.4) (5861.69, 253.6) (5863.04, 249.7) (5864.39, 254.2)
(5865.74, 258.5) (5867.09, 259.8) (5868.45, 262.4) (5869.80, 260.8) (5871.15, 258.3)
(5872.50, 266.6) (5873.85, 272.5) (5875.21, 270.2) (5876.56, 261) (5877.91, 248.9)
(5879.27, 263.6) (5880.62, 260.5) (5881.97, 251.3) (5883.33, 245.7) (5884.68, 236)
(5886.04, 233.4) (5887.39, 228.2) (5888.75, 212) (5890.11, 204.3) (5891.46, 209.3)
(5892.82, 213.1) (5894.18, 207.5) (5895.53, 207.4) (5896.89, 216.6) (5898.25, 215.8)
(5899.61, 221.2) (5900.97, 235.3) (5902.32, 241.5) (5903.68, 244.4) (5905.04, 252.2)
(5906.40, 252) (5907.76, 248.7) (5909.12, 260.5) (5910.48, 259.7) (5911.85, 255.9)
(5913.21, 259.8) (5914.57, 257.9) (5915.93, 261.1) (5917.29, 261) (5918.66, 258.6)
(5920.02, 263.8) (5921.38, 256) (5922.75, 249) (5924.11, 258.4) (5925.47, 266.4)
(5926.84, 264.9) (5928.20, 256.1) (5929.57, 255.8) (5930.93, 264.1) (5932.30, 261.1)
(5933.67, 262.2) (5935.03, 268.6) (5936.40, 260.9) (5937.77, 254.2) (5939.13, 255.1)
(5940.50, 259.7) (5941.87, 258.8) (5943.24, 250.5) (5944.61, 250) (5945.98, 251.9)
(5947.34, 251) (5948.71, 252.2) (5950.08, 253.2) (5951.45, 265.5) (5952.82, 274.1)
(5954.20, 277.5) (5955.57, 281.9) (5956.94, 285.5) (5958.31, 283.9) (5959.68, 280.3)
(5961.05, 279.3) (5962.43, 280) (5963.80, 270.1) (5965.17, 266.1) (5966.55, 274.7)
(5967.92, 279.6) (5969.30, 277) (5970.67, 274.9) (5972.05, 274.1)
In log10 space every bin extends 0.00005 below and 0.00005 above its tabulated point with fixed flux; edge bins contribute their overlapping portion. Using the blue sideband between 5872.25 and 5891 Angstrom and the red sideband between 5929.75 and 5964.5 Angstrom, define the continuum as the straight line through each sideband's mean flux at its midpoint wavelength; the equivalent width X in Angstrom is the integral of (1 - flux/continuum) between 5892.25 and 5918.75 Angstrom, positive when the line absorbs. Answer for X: 1.2 Angstrom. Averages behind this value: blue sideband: 246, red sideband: 265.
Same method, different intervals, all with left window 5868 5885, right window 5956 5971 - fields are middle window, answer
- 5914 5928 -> 0.5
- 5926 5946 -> 1.0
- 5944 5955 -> 0.6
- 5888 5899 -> 2.2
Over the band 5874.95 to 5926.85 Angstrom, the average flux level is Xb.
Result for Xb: 243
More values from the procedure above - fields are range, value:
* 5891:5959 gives 253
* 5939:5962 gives 266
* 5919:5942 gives 260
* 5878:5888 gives 246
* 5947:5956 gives 265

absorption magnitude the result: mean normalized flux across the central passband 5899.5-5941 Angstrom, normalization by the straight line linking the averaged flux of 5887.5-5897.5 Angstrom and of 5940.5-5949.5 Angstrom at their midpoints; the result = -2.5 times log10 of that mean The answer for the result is -0.10 mag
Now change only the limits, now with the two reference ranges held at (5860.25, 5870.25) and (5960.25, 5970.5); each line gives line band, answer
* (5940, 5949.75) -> 0.08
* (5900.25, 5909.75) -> 0.07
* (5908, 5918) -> 0.03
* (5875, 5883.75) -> 0.01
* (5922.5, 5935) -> 0.03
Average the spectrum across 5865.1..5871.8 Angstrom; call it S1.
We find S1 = 260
